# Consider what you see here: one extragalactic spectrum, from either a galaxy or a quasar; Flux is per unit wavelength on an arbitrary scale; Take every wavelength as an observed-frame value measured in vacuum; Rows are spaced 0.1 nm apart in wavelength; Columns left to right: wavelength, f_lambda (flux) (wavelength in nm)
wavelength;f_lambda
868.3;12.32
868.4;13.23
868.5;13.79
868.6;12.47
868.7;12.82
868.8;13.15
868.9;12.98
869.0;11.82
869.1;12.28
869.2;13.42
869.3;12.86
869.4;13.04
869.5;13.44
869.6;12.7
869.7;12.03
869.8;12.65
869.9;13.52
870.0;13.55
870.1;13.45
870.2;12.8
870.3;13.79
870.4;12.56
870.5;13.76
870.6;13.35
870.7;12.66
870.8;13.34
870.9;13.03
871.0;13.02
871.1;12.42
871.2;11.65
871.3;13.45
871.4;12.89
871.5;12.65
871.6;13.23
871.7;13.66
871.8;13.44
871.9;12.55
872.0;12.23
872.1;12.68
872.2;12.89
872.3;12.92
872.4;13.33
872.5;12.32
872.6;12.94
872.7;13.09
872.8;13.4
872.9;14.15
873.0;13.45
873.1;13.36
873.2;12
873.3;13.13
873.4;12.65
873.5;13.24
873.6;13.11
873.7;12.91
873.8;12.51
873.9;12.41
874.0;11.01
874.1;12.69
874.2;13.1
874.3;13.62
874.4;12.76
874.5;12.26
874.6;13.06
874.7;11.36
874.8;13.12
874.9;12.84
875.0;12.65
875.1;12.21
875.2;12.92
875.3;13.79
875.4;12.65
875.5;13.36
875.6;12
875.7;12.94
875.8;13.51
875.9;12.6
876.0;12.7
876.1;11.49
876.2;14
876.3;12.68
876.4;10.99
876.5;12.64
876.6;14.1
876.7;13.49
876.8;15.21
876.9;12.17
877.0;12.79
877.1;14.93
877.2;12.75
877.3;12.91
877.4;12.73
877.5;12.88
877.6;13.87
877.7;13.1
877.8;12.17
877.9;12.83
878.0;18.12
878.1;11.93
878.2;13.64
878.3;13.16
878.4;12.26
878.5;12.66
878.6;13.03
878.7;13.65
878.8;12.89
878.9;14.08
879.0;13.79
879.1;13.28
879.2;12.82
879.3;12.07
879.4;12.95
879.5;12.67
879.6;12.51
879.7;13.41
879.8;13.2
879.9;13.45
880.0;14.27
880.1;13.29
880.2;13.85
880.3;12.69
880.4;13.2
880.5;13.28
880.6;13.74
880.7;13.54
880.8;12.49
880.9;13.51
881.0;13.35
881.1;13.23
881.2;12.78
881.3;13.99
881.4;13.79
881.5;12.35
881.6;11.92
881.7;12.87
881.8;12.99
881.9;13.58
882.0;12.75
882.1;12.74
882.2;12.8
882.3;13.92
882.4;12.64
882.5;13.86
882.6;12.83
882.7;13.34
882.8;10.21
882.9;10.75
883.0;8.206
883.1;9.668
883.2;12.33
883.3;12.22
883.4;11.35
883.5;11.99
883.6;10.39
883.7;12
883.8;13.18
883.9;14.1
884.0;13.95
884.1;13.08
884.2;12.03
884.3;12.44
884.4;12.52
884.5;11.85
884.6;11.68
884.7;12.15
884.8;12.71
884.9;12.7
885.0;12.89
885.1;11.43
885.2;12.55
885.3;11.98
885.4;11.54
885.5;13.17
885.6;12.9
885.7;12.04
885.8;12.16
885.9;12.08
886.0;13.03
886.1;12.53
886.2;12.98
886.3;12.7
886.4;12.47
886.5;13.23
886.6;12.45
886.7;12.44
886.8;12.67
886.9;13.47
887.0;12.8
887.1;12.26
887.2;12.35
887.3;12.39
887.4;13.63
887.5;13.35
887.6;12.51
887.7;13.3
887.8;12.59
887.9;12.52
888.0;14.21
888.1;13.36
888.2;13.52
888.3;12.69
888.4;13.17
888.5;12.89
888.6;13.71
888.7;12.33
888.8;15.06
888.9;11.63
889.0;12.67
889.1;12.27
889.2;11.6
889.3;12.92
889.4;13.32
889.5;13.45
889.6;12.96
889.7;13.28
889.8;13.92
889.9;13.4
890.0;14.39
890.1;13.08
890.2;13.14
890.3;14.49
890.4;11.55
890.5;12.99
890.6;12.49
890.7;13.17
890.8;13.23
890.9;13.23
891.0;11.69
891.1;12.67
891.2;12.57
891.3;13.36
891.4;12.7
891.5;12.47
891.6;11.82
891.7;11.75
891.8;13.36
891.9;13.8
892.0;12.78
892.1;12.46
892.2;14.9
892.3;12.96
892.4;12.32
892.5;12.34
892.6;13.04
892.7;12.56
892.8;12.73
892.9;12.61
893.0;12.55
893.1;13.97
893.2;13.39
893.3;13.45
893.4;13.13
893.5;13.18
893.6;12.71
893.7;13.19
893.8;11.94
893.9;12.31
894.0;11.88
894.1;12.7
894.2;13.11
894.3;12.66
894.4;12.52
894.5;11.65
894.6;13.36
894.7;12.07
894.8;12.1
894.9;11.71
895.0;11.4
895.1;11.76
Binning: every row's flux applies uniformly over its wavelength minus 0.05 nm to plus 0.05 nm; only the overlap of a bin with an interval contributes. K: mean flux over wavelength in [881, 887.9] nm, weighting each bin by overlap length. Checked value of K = 12.5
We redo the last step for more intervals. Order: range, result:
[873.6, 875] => 12.6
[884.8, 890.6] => 12.9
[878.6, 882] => 13.2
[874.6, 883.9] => 12.9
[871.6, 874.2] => 12.9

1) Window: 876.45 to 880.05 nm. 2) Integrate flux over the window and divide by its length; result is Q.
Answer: 13.3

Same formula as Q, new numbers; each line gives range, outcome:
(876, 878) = 13.2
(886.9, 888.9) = 13.1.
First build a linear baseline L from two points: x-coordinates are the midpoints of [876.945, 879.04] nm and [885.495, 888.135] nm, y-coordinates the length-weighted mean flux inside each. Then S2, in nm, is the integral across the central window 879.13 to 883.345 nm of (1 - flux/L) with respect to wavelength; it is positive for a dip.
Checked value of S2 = 0.12 nm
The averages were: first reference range 13.3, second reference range 12.8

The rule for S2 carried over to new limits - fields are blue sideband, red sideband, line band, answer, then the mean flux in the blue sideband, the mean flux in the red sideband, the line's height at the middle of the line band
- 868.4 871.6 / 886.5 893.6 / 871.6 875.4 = 0.03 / 13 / 13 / 13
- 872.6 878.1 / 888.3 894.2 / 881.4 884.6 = 0.16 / 13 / 12.9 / 13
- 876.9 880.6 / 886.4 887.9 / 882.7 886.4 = 0.23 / 13.2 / 12.8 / 12.9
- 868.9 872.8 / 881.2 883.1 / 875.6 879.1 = -0.14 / 12.9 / 12.5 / 12.7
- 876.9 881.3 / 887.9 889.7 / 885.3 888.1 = 0.08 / 13.2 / 13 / 13.1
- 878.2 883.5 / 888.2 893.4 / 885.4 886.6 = 0.03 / 12.8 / 13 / 12.9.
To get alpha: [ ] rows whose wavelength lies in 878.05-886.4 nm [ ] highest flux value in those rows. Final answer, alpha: 14.27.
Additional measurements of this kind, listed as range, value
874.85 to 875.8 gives 13.79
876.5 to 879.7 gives 18.12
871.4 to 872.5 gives 13.66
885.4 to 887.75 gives 13.63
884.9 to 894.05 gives 15.06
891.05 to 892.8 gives 14.9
